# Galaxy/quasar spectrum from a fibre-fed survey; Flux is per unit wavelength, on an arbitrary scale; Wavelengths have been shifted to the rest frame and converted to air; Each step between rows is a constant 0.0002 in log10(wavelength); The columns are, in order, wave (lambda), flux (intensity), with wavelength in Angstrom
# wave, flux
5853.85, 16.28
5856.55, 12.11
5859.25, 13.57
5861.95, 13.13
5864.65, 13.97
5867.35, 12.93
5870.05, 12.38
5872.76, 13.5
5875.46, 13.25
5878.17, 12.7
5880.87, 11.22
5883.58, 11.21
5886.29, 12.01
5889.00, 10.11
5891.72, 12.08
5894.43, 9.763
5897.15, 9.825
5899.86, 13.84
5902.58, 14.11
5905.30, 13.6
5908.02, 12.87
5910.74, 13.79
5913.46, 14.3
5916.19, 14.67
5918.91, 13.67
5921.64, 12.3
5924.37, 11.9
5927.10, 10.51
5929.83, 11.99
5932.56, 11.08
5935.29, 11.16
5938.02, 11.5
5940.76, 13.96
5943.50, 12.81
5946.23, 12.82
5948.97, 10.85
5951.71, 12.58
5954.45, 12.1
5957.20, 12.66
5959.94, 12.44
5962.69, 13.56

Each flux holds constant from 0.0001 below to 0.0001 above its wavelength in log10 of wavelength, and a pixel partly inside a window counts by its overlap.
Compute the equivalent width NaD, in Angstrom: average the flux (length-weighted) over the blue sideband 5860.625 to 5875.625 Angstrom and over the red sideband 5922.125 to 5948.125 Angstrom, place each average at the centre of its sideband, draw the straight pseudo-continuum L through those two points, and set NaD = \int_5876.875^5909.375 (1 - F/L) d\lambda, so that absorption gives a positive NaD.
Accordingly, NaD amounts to 2.0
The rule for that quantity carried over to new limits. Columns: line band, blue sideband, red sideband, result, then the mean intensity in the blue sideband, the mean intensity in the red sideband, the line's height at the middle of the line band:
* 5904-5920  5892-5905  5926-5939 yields -2.9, 12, 11.3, 11.7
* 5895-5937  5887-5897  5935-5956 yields -4.6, 10.6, 12.3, 11.4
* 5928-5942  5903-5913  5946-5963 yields 1.1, 13.6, 12.3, 12.8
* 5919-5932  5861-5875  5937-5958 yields 0.8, 13.2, 12.4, 12.6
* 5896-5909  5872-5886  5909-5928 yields -0.1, 12.3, 13.1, 12.8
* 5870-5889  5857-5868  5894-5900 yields -0.1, 13.3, 10.8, 12.1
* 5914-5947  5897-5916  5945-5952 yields 0.6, 13.5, 12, 12.6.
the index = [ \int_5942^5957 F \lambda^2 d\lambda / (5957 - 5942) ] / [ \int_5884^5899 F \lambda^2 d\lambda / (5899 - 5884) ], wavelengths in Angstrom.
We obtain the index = 1.15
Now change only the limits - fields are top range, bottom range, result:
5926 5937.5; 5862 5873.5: 0.87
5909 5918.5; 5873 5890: 1.20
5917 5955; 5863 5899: 1.03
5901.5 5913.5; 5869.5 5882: 1.09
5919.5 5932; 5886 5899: 1.10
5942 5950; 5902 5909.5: 0.92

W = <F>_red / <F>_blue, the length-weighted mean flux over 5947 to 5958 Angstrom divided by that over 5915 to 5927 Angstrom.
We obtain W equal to 0.9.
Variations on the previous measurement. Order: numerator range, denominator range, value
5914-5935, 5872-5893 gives 1.03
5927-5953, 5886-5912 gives 0.98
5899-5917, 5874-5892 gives 1.18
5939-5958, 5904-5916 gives 0.91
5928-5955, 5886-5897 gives 1.12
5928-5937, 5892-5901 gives 1.02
